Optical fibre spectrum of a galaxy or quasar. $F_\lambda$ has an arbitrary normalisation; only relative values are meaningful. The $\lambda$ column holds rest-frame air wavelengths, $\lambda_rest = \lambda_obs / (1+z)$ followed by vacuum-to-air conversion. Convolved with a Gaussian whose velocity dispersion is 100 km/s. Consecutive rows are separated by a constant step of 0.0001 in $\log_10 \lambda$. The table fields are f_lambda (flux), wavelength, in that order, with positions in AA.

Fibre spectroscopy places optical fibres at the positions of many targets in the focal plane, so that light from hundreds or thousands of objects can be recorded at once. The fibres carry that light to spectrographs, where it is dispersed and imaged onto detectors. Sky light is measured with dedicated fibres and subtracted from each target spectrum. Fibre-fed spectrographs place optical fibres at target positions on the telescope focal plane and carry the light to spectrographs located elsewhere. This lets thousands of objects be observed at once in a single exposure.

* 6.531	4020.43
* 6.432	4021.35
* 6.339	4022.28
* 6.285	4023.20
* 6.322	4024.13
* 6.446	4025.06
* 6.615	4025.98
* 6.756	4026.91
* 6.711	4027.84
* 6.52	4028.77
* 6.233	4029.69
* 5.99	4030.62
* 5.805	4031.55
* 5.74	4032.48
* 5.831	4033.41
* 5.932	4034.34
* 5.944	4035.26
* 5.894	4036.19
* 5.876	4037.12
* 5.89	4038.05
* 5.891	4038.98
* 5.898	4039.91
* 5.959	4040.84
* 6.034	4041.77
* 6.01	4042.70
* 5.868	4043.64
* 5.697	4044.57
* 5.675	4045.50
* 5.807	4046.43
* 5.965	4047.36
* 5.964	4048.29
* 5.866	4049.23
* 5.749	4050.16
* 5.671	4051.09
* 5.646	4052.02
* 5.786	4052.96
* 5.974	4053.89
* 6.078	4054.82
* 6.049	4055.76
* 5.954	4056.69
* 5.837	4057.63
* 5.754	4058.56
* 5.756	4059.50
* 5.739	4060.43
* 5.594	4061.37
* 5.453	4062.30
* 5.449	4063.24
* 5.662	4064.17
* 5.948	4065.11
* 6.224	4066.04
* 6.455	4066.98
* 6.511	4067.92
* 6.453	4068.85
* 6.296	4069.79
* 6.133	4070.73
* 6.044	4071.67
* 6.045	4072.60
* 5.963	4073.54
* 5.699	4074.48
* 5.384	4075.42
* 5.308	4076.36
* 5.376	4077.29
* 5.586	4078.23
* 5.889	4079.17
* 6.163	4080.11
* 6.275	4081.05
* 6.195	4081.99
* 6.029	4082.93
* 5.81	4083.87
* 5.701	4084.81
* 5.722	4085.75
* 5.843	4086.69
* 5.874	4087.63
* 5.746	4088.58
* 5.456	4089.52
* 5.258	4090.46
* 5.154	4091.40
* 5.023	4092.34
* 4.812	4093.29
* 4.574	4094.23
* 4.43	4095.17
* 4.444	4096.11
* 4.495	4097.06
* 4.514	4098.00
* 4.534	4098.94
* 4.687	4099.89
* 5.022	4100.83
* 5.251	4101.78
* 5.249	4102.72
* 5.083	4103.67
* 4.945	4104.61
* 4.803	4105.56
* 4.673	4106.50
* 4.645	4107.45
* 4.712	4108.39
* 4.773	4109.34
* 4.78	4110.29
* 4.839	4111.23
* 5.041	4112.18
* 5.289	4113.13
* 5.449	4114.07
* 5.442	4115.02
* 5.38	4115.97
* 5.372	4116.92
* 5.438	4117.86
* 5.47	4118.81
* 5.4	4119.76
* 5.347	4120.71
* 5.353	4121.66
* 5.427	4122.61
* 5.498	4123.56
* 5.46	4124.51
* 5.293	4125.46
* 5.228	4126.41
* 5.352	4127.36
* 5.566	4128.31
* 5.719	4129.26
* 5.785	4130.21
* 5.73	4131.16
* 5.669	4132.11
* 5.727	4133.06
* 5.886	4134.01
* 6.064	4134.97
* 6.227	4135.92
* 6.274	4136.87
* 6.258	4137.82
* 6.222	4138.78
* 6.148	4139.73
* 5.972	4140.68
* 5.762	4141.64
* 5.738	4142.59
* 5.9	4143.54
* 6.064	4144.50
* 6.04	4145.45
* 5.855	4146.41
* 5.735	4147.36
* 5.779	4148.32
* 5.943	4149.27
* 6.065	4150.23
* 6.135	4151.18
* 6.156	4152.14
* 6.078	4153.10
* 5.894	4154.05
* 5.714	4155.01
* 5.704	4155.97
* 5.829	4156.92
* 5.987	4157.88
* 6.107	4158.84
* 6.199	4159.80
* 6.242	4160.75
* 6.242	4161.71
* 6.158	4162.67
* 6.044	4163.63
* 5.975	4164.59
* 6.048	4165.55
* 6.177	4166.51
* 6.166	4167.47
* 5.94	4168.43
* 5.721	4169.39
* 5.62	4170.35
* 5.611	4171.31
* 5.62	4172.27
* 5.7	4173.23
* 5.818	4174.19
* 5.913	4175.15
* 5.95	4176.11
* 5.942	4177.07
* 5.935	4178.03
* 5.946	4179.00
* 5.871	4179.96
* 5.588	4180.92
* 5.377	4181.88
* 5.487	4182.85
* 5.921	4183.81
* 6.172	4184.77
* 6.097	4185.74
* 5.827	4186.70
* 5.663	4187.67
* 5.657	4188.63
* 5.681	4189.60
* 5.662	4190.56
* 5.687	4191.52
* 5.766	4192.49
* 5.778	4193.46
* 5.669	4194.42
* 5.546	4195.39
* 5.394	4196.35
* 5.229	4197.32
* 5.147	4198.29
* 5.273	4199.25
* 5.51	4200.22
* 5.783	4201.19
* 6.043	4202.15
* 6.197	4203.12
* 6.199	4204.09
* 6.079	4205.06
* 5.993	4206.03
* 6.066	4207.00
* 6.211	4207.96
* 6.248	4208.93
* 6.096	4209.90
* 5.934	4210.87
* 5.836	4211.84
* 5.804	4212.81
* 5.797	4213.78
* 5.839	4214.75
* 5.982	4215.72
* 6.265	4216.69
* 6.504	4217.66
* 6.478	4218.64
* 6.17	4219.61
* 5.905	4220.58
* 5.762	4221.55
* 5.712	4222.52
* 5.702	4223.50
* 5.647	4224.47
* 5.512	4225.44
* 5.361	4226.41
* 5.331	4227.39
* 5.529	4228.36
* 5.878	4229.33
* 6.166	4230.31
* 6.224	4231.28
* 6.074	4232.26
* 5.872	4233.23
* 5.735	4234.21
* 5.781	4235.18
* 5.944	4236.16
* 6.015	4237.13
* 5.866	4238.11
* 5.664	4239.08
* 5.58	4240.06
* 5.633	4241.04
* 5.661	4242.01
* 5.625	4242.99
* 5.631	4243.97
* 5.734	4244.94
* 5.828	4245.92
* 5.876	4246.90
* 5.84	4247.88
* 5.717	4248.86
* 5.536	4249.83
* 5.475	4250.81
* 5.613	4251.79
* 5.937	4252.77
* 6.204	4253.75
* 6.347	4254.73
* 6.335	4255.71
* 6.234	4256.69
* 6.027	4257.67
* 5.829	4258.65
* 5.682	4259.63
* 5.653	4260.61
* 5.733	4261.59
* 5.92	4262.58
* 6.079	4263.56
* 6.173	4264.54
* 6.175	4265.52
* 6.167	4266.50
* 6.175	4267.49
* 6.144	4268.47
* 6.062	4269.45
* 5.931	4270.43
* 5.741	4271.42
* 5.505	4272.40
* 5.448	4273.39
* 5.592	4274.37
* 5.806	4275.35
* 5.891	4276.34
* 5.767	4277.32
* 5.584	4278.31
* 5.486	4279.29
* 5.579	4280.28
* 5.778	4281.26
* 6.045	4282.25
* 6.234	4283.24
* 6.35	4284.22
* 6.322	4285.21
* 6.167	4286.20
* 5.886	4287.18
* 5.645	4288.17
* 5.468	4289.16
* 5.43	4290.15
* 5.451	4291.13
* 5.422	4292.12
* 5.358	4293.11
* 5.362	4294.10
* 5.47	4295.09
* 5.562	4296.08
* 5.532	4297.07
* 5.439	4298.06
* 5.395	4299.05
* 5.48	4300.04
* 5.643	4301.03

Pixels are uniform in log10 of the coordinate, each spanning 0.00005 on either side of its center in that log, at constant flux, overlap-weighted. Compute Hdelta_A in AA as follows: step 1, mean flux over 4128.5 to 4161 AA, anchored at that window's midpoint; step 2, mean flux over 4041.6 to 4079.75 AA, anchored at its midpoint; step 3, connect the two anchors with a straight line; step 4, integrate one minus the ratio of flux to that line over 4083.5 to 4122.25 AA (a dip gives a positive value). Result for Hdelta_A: 5.2 AA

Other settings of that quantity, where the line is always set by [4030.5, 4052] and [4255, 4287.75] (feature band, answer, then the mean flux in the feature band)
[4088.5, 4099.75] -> 2.0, 4.84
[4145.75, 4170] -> -0.4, 5.99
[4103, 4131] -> 3.1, 5.23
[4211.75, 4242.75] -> 0.3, 5.85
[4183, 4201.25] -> 0.8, 5.65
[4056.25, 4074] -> -0.3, 5.96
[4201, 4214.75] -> -0.3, 6.02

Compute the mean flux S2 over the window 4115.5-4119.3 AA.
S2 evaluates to 5.42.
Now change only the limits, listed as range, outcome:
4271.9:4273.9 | 5.48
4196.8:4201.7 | 5.39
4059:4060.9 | 5.74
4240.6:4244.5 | 5.65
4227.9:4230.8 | 5.87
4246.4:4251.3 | 5.69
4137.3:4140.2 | 6.21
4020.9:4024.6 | 6.34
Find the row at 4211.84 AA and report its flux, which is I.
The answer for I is 5.836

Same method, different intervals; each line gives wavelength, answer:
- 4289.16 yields 5.468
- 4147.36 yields 5.735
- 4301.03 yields 5.643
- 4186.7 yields 5.827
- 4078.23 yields 5.586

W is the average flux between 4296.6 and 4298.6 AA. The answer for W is 5.48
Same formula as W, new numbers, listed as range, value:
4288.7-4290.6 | 5.44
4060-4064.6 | 5.58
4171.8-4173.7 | 5.66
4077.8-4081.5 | 5.98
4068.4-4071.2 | 6.28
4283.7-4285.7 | 6.34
